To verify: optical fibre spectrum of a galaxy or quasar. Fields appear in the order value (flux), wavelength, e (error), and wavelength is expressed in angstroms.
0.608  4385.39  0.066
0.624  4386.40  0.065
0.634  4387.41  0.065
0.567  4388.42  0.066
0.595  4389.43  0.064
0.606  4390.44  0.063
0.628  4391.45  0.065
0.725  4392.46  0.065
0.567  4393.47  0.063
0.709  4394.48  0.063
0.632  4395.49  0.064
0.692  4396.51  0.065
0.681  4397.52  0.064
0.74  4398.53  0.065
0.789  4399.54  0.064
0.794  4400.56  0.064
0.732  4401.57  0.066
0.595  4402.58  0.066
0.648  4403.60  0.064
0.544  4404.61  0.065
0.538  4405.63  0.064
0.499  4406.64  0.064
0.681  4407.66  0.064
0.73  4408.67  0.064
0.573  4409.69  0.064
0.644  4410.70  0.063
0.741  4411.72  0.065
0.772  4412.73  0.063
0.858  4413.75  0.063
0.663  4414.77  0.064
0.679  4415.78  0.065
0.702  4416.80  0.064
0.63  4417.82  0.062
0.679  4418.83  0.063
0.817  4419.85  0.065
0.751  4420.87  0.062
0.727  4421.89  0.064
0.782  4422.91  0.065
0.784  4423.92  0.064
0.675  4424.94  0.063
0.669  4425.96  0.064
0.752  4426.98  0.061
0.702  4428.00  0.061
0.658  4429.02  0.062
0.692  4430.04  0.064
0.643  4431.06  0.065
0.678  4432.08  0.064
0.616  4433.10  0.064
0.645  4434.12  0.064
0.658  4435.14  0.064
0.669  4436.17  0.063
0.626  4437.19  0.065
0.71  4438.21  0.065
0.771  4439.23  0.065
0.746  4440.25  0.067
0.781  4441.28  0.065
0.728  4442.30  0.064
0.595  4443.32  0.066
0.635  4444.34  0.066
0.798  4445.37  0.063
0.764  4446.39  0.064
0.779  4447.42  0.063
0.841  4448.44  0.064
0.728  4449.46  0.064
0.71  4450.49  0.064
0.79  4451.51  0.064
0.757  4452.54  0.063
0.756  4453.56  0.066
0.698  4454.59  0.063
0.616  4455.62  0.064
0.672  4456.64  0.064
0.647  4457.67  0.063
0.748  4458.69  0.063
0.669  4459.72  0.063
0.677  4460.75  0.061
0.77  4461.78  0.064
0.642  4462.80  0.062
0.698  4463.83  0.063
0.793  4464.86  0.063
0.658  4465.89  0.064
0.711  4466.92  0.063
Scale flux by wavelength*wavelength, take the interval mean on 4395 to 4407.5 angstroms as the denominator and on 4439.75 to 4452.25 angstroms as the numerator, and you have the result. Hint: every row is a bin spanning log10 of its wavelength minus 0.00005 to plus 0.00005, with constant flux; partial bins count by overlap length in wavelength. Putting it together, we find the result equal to 1.2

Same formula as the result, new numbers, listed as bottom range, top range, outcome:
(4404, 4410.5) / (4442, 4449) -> 1.25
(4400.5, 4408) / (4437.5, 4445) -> 1.17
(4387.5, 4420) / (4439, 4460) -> 1.11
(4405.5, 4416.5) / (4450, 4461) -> 1.06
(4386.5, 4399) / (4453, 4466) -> 1.11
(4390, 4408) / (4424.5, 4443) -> 1.07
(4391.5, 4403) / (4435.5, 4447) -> 1.04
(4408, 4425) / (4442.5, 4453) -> 1.04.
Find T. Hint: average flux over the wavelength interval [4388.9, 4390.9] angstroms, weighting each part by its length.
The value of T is 0.6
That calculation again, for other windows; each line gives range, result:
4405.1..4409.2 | 0.611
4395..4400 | 0.706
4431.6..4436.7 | 0.652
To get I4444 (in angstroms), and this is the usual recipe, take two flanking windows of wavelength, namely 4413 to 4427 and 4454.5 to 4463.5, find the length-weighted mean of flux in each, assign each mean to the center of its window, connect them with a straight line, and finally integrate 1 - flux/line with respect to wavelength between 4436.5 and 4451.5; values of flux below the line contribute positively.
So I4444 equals -0.7 angstroms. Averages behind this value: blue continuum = 0.726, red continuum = 0.682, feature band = 0.731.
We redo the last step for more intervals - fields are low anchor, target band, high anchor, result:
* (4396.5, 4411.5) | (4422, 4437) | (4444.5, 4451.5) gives 0.7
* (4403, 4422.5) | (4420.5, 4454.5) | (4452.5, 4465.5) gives -1.2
